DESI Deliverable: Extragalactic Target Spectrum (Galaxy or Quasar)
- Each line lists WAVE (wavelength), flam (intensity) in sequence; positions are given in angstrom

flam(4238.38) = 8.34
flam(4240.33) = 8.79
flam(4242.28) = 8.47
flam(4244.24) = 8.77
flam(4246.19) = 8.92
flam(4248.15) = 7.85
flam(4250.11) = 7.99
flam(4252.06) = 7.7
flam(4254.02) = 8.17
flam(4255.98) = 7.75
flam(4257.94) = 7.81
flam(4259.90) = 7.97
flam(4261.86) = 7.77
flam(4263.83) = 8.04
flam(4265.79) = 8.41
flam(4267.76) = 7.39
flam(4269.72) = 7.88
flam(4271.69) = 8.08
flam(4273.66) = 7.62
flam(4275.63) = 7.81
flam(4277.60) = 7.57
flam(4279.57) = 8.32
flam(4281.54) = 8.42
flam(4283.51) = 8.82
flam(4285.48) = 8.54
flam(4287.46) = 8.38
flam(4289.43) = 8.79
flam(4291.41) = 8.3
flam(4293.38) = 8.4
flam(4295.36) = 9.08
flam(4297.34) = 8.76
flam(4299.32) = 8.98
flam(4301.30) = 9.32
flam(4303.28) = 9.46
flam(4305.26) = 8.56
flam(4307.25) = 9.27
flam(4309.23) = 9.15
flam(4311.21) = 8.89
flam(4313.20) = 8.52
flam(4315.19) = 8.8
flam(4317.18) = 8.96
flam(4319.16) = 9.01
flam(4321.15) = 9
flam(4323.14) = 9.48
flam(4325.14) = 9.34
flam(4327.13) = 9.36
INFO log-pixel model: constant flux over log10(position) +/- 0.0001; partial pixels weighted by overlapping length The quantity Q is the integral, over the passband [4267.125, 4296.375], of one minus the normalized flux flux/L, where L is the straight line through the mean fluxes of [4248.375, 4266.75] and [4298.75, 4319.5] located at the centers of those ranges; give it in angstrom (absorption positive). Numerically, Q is 0.7 angstrom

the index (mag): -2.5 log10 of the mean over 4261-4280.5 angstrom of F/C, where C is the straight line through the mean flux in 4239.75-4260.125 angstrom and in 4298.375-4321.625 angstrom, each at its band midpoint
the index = 0.08 mag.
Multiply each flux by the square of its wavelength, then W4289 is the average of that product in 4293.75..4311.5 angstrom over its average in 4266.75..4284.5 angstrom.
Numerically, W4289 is 1.15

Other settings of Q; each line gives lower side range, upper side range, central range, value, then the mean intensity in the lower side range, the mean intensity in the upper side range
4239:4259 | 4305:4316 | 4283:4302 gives -0.1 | 8.22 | 8.88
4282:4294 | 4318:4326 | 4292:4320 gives -0.1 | 8.54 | 9.2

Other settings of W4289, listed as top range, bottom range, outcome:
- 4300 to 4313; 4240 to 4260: 1.14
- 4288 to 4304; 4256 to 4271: 1.14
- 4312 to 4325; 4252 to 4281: 1.16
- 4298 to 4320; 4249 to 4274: 1.16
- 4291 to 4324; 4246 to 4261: 1.15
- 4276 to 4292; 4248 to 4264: 1.08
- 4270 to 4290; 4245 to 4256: 1.03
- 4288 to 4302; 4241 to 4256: 1.09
